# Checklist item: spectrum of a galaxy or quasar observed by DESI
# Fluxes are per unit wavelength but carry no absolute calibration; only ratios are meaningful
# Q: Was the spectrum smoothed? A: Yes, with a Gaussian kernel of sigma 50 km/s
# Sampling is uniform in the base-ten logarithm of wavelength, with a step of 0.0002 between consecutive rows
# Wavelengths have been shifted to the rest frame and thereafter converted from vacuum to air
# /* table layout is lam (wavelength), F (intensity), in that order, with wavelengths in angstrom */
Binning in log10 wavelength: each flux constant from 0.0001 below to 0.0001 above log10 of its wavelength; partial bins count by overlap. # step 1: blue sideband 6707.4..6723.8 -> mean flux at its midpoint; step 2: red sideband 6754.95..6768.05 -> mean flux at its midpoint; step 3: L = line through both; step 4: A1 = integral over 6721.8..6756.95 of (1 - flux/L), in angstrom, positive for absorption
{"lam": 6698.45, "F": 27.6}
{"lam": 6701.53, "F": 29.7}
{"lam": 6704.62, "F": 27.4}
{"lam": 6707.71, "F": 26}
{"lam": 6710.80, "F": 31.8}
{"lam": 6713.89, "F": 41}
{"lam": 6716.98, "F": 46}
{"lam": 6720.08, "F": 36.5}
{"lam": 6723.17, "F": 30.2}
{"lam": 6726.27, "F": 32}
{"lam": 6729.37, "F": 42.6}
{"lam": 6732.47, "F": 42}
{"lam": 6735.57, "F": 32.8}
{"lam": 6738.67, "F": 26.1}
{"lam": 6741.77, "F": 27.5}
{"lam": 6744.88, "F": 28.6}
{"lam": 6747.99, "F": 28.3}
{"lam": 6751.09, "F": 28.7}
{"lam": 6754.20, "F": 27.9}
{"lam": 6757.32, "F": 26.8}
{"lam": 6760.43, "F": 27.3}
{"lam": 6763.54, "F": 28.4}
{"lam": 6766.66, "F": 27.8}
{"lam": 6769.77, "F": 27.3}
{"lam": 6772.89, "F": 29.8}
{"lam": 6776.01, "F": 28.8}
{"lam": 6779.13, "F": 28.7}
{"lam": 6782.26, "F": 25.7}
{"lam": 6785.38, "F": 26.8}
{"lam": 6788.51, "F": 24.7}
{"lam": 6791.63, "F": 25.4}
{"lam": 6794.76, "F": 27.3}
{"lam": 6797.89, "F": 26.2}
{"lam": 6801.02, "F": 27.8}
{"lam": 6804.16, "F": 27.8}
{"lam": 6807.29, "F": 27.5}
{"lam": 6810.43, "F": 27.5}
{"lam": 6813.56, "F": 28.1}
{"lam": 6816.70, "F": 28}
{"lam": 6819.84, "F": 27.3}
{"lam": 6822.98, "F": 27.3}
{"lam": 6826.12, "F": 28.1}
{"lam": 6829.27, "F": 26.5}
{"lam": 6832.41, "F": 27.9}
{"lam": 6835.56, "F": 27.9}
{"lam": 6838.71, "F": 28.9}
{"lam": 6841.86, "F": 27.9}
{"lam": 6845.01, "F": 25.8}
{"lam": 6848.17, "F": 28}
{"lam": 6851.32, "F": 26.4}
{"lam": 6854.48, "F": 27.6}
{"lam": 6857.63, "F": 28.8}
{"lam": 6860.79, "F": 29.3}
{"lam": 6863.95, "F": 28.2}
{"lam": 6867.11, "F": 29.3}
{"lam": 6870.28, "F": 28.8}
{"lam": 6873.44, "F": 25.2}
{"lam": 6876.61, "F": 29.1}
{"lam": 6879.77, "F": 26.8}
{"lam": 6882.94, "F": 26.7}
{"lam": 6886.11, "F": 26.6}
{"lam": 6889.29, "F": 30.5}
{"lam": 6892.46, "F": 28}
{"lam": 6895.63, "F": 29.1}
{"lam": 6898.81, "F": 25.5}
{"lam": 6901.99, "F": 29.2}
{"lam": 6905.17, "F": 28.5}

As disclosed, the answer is 0.50 angstrom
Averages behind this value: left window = 36.2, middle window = 31.4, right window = 27.6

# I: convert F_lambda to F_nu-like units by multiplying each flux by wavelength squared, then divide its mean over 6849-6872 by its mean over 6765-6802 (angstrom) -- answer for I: 1.1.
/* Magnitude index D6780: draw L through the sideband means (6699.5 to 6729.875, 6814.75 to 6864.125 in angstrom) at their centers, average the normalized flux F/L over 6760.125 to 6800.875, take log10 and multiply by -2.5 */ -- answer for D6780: 0.13 mag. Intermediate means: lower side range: 33.9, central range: 27.3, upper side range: 27.7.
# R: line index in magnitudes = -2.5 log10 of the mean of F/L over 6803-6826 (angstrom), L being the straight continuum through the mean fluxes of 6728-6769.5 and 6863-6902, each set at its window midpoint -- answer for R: 0.05 mag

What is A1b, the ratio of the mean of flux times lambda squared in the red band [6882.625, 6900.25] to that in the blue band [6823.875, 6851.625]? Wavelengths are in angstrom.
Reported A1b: 1.0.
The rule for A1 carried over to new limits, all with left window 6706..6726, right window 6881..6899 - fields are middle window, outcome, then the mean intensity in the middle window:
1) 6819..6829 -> 1.0 angstrom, 27.4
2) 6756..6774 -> 2.8 angstrom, 27.9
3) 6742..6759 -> 2.8 angstrom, 28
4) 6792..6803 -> 1.6 angstrom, 26.9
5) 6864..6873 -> 0.1 angstrom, 28.4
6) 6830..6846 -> 1.2 angstrom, 27.7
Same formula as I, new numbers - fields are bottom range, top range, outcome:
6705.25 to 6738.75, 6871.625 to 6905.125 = 0.82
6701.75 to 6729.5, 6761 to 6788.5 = 0.82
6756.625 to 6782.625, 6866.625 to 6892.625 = 1.03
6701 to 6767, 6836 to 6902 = 0.91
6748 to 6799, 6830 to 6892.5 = 1.04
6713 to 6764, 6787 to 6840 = 0.86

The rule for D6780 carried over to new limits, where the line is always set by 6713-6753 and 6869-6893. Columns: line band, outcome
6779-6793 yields 0.213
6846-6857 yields 0.059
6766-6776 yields 0.137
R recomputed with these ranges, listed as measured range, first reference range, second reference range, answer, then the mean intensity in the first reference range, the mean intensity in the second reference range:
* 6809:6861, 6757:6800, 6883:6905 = -0.002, 27.2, 28.1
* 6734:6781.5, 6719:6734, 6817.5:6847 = 0.198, 36.7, 27.5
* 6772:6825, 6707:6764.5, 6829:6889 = 0.100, 32.3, 27.8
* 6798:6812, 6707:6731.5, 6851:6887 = 0.144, 36.2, 27.8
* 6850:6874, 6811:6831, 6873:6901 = -0.019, 27.6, 27.6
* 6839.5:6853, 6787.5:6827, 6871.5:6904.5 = 0.012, 27.2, 27.7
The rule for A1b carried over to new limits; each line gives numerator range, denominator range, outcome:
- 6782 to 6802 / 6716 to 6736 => 0.72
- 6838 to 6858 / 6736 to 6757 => 1.01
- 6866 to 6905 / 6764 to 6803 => 1.06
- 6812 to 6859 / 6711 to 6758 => 0.86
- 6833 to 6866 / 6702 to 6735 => 0.82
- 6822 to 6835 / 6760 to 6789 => 1.01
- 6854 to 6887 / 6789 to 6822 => 1.04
